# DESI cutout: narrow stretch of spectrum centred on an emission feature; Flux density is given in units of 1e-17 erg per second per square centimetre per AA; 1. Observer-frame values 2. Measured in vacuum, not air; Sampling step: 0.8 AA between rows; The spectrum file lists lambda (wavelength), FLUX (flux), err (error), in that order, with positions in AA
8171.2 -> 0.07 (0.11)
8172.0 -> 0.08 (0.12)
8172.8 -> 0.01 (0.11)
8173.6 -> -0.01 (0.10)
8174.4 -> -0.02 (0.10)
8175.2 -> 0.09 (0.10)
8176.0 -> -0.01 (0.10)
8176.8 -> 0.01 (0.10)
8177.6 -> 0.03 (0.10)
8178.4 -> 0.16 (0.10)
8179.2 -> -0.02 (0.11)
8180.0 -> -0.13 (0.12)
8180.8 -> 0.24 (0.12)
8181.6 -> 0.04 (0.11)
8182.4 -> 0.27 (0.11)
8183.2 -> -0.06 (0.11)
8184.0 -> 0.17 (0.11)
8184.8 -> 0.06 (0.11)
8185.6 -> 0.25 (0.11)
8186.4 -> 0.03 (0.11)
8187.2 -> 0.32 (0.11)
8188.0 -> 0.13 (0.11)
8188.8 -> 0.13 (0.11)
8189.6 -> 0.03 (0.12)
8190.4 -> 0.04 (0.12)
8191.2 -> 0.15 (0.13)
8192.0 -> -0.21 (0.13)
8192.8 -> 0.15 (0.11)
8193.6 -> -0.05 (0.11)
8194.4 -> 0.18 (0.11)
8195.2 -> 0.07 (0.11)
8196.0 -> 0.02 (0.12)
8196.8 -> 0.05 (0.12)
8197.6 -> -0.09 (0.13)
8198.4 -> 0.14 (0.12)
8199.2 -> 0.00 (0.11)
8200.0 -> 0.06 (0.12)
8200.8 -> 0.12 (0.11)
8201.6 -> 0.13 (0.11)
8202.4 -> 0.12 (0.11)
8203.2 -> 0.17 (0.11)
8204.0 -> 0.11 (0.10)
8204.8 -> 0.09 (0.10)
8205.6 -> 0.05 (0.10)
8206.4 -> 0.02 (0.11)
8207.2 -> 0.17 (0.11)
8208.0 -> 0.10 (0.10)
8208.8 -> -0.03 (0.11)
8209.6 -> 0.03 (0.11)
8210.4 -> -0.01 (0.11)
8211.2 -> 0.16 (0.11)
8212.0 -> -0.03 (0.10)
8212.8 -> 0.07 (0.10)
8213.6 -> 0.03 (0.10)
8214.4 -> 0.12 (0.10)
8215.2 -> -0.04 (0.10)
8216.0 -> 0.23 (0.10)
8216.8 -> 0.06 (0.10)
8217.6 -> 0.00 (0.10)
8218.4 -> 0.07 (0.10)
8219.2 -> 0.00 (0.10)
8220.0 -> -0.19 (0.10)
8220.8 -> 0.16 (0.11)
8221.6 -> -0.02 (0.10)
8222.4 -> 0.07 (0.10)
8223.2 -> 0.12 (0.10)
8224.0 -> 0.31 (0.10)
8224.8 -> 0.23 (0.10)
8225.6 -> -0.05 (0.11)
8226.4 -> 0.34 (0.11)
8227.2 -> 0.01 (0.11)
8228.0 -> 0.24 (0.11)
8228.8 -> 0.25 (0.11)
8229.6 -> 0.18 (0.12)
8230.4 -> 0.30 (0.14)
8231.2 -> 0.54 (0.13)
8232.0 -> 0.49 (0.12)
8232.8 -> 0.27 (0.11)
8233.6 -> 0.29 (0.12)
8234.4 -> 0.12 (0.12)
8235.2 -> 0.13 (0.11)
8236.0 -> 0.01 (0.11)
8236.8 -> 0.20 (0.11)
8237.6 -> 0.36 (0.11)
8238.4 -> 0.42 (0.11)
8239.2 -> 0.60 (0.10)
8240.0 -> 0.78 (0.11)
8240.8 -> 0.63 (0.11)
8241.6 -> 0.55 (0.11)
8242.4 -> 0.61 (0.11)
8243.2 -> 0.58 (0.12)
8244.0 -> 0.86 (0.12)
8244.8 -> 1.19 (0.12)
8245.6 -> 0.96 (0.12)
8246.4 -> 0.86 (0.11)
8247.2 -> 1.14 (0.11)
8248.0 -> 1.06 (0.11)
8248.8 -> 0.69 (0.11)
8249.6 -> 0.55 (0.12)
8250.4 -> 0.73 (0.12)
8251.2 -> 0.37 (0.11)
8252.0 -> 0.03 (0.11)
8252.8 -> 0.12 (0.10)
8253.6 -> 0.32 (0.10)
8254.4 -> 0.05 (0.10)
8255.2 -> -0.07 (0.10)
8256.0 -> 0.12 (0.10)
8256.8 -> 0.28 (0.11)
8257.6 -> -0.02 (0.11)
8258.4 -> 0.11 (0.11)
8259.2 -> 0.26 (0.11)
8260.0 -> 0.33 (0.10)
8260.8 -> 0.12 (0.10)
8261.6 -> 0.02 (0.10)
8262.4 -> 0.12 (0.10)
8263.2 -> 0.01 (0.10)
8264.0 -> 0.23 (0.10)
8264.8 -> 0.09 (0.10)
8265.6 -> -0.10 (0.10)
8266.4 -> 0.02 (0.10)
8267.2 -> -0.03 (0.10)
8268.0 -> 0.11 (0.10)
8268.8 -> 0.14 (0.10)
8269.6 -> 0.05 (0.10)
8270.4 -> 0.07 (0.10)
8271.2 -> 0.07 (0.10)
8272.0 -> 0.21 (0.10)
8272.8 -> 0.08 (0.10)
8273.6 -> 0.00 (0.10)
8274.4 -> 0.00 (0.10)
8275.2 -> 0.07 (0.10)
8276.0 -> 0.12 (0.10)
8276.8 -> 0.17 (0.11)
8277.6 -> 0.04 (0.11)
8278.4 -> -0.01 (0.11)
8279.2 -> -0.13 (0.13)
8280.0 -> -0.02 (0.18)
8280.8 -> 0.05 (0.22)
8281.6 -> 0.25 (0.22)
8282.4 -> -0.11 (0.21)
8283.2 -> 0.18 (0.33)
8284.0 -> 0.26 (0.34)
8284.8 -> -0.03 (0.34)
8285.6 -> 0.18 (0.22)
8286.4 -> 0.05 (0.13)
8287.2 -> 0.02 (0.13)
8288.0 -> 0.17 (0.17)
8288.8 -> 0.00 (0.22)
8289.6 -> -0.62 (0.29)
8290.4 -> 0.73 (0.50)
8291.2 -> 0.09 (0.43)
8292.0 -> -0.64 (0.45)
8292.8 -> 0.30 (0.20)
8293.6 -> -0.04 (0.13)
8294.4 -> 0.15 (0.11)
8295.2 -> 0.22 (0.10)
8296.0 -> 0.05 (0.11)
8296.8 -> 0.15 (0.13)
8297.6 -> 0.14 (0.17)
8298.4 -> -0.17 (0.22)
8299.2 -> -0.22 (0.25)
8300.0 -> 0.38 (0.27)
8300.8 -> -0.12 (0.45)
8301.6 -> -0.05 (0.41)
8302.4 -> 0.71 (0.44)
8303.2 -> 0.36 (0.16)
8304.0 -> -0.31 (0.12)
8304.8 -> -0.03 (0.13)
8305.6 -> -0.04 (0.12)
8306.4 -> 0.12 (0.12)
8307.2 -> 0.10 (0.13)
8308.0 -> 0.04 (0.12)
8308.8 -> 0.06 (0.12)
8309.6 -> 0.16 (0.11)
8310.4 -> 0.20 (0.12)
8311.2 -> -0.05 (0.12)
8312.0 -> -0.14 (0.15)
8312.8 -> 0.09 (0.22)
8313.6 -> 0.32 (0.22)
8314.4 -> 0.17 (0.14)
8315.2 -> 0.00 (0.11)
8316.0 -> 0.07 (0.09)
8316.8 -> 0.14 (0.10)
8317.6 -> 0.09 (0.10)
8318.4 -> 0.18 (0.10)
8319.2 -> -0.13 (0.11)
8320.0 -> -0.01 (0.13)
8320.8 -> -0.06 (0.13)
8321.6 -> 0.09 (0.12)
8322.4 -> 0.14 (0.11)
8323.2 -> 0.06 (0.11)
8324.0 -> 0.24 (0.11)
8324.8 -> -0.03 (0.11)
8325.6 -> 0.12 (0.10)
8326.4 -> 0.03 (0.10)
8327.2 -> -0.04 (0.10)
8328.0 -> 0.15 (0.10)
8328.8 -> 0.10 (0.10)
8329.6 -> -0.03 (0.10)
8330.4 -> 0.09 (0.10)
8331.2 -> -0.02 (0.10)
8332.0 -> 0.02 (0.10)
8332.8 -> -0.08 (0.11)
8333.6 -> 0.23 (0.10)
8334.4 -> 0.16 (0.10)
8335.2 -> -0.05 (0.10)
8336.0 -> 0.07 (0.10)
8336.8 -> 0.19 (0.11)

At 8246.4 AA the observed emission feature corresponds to [O II] 3727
